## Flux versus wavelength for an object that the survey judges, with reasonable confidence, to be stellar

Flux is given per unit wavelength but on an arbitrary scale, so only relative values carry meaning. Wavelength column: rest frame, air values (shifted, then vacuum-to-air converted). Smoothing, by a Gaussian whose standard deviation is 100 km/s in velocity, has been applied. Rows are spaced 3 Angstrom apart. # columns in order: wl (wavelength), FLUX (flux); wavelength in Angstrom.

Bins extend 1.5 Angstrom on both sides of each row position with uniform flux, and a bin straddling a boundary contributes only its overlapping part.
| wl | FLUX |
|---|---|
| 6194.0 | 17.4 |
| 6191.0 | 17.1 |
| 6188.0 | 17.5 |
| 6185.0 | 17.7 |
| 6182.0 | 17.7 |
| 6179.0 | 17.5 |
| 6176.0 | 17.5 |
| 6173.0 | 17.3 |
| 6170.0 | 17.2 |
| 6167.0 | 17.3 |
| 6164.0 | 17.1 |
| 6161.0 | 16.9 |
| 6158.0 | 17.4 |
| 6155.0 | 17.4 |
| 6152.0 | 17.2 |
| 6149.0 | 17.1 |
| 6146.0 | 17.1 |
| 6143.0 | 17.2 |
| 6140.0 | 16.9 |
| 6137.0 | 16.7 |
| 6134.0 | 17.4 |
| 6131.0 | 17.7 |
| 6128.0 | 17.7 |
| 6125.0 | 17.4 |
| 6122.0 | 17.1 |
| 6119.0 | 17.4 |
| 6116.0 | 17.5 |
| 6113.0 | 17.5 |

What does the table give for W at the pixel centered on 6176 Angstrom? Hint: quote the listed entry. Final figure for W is 17.5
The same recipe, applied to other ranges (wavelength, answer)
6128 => 17.7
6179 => 17.5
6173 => 17.3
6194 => 17.4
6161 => 16.9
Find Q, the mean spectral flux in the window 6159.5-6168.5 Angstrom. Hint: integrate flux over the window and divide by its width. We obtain 17.1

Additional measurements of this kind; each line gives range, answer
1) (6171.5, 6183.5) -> 17.5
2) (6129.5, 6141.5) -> 17.2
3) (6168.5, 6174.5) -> 17.2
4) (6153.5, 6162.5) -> 17.2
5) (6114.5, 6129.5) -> 17.4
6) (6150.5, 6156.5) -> 17.3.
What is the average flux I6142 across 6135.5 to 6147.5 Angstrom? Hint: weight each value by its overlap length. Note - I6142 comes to 17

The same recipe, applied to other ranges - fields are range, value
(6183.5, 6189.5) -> 17.6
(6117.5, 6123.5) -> 17.2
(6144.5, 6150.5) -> 17.1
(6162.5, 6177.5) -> 17.3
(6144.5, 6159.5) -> 17.2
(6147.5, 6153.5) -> 17.2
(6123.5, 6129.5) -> 17.5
